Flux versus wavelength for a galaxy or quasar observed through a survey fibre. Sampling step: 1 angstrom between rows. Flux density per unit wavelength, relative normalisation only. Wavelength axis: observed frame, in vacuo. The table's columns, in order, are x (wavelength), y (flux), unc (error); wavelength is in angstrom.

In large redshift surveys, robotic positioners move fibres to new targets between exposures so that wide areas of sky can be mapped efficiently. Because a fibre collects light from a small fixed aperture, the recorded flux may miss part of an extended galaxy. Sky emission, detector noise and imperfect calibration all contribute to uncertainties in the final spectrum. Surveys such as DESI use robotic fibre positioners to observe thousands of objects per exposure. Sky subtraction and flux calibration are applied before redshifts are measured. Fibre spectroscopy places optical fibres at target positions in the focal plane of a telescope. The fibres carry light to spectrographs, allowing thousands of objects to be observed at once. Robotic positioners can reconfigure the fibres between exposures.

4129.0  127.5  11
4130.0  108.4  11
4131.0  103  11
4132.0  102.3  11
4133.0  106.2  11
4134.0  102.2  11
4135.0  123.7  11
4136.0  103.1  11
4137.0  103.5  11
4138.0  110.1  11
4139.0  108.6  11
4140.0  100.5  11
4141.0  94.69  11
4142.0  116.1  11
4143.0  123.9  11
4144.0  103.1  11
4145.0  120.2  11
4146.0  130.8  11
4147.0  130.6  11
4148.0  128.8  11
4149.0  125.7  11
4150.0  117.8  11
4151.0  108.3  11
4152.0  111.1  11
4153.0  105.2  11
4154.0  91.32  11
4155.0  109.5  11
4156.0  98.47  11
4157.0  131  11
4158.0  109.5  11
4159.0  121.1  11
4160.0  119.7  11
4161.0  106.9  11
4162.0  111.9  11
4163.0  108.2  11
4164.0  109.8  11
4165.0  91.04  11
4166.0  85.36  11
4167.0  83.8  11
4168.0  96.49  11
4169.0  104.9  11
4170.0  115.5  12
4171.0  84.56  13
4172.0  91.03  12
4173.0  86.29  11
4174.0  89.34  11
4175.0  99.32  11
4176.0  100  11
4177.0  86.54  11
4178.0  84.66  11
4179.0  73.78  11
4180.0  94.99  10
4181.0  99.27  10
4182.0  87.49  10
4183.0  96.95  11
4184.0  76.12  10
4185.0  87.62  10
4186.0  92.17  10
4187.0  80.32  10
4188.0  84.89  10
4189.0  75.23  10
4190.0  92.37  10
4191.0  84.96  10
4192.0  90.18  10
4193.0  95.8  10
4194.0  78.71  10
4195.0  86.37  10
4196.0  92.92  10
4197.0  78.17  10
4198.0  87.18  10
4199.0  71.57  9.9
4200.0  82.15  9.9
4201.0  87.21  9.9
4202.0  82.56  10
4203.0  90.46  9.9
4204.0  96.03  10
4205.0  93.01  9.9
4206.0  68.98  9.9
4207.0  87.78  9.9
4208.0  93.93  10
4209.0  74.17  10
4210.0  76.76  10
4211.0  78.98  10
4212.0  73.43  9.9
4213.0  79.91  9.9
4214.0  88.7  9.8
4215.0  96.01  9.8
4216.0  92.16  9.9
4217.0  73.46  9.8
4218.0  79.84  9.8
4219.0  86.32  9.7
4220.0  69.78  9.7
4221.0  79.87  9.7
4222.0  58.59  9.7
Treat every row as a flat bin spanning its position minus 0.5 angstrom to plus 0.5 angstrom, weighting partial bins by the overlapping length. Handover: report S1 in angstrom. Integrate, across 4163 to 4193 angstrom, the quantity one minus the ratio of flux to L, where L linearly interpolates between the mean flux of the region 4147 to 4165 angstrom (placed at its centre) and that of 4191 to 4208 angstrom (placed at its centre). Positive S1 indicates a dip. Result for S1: 2.4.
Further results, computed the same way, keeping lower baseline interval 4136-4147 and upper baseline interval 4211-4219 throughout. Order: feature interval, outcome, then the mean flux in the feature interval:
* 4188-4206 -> 0.9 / 85.7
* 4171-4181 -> 0.9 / 89.8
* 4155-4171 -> -0.3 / 106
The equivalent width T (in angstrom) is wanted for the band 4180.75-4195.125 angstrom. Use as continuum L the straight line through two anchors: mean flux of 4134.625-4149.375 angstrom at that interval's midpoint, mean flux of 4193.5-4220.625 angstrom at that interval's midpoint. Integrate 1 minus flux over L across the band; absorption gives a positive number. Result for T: 0.84 angstrom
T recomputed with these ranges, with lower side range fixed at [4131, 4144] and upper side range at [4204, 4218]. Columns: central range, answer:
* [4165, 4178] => 0.4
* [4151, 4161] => -0.9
